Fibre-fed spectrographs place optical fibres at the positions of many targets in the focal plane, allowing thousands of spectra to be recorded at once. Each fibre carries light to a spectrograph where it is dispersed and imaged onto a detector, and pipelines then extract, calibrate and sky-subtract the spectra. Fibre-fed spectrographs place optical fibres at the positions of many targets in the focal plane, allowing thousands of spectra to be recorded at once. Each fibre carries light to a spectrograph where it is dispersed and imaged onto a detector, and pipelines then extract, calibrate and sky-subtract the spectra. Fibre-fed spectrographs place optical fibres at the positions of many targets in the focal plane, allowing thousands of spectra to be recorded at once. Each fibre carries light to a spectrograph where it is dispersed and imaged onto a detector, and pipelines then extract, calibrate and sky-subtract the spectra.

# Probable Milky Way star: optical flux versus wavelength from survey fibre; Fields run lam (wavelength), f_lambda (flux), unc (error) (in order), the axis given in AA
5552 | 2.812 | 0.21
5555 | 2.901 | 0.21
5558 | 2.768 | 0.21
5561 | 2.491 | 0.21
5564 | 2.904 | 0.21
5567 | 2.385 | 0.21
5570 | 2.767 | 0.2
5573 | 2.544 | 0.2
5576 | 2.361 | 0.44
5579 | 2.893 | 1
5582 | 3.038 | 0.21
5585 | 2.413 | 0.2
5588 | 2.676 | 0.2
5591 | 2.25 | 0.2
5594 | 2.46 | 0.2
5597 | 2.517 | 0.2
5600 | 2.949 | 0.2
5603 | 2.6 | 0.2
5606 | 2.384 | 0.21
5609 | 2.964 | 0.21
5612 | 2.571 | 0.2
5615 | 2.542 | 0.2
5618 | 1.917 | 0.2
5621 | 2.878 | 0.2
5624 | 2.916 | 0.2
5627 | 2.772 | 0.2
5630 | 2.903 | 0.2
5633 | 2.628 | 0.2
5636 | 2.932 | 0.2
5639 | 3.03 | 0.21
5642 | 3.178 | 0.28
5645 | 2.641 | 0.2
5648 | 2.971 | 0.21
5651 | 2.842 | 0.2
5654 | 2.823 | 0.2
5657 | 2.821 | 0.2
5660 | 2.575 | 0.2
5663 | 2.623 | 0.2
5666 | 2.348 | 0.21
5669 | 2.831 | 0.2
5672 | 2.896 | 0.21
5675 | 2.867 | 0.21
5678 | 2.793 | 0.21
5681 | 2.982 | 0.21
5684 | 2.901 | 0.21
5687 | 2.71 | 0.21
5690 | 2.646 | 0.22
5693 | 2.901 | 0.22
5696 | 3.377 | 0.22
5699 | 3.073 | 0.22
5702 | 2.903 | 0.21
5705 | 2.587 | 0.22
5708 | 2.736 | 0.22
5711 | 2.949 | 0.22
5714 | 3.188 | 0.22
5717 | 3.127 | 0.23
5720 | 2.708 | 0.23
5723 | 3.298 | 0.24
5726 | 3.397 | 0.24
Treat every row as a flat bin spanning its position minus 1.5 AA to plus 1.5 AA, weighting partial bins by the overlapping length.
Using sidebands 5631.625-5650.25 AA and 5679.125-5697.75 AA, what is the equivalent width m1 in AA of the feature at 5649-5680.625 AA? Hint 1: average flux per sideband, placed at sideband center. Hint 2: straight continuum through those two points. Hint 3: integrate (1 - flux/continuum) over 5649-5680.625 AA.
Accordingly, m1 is 1.7 AA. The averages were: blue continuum 2.9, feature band 2.75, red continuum 2.92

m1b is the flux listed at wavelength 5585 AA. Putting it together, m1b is 2.413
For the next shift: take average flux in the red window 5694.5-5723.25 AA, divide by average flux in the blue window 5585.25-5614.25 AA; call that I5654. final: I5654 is 1.15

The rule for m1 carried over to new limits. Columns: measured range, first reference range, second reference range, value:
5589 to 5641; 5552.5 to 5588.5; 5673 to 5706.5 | 1.8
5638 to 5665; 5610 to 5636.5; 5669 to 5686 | -0.4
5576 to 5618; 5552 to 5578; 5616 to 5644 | 1.8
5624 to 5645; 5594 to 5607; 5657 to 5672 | -2.1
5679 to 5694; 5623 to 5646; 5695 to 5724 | 0.6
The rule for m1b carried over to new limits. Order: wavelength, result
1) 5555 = 2.901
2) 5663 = 2.623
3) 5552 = 2.812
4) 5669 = 2.831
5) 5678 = 2.793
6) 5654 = 2.823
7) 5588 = 2.676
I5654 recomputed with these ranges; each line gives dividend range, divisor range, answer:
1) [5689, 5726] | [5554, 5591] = 1.12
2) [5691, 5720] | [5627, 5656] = 1.03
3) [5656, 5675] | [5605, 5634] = 1.02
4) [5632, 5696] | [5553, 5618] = 1.08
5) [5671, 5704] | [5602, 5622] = 1.14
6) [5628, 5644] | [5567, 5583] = 1.09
